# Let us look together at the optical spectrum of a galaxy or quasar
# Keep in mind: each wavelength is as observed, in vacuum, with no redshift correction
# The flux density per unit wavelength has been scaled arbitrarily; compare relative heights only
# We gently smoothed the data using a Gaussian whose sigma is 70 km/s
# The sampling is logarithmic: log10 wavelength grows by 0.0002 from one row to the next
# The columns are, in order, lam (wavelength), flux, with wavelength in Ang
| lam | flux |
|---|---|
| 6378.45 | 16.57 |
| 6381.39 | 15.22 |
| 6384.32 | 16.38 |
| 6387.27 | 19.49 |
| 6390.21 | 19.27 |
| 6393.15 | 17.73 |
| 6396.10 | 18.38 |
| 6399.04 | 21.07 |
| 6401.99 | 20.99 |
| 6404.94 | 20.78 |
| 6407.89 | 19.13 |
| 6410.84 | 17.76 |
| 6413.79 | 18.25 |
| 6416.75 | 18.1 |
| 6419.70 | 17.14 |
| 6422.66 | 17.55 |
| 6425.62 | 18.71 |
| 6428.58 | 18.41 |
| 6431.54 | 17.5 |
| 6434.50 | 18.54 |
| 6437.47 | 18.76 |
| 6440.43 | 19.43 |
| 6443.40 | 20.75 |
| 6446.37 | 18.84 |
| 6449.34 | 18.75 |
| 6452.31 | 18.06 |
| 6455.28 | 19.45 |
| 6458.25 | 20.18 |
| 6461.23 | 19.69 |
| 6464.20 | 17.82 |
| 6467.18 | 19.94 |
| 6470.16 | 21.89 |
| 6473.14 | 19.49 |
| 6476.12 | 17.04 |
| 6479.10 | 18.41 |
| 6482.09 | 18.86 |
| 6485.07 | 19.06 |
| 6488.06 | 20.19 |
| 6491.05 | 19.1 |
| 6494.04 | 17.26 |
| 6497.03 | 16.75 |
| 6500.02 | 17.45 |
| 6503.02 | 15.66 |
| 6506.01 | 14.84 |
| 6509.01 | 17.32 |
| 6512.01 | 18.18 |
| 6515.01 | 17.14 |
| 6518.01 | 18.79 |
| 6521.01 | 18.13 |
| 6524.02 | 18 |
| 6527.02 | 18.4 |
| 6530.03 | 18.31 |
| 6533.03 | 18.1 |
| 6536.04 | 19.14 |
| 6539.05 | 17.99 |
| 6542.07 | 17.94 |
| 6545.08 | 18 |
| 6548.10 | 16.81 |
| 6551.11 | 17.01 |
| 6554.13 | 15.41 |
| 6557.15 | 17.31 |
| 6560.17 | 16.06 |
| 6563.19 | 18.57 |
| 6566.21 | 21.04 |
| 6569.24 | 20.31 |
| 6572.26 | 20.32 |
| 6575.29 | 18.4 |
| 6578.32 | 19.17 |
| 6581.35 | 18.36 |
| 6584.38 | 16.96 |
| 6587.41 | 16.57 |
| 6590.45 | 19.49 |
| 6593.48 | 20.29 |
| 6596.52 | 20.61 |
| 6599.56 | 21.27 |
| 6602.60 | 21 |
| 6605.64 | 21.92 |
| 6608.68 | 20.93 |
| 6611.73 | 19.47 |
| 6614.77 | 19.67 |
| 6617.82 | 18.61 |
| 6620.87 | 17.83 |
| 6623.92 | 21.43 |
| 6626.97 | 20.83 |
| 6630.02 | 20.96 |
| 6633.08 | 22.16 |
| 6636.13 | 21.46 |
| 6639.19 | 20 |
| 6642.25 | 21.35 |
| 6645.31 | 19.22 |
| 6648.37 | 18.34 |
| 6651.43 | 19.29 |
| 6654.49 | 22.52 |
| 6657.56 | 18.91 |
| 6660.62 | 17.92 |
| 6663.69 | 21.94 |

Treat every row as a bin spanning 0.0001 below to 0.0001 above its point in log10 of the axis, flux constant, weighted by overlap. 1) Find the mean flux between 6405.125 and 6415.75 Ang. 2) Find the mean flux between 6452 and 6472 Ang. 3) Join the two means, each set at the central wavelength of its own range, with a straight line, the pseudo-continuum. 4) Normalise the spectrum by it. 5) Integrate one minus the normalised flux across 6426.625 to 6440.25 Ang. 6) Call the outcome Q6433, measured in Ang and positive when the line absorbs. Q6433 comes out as 0.5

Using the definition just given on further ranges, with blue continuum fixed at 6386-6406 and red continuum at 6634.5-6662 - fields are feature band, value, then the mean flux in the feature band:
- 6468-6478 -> 0.1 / 19.5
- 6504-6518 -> 1.9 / 17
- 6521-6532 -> 0.9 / 18.2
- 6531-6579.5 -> 3.9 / 18.2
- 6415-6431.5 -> 1.5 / 17.9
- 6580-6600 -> 0.9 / 19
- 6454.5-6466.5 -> 0.2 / 19.3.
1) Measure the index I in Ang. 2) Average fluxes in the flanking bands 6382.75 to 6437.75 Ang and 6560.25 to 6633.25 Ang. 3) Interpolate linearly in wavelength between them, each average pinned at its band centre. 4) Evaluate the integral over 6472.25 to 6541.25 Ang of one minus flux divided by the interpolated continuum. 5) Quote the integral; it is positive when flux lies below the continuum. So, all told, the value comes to 4.4 Ang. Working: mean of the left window 18.6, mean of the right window 19.7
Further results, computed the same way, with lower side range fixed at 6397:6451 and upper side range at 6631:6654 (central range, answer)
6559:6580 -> 0.8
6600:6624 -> 0.1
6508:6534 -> 2.0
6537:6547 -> 0.9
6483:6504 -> 1.5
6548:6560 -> 2.0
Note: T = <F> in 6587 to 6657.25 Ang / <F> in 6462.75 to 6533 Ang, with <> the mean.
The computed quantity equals 1.11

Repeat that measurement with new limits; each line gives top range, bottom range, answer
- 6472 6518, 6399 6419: 0.93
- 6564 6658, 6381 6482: 1.06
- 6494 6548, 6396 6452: 0.93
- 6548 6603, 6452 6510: 1.01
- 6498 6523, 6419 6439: 0.95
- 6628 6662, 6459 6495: 1.06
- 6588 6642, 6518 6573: 1.13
